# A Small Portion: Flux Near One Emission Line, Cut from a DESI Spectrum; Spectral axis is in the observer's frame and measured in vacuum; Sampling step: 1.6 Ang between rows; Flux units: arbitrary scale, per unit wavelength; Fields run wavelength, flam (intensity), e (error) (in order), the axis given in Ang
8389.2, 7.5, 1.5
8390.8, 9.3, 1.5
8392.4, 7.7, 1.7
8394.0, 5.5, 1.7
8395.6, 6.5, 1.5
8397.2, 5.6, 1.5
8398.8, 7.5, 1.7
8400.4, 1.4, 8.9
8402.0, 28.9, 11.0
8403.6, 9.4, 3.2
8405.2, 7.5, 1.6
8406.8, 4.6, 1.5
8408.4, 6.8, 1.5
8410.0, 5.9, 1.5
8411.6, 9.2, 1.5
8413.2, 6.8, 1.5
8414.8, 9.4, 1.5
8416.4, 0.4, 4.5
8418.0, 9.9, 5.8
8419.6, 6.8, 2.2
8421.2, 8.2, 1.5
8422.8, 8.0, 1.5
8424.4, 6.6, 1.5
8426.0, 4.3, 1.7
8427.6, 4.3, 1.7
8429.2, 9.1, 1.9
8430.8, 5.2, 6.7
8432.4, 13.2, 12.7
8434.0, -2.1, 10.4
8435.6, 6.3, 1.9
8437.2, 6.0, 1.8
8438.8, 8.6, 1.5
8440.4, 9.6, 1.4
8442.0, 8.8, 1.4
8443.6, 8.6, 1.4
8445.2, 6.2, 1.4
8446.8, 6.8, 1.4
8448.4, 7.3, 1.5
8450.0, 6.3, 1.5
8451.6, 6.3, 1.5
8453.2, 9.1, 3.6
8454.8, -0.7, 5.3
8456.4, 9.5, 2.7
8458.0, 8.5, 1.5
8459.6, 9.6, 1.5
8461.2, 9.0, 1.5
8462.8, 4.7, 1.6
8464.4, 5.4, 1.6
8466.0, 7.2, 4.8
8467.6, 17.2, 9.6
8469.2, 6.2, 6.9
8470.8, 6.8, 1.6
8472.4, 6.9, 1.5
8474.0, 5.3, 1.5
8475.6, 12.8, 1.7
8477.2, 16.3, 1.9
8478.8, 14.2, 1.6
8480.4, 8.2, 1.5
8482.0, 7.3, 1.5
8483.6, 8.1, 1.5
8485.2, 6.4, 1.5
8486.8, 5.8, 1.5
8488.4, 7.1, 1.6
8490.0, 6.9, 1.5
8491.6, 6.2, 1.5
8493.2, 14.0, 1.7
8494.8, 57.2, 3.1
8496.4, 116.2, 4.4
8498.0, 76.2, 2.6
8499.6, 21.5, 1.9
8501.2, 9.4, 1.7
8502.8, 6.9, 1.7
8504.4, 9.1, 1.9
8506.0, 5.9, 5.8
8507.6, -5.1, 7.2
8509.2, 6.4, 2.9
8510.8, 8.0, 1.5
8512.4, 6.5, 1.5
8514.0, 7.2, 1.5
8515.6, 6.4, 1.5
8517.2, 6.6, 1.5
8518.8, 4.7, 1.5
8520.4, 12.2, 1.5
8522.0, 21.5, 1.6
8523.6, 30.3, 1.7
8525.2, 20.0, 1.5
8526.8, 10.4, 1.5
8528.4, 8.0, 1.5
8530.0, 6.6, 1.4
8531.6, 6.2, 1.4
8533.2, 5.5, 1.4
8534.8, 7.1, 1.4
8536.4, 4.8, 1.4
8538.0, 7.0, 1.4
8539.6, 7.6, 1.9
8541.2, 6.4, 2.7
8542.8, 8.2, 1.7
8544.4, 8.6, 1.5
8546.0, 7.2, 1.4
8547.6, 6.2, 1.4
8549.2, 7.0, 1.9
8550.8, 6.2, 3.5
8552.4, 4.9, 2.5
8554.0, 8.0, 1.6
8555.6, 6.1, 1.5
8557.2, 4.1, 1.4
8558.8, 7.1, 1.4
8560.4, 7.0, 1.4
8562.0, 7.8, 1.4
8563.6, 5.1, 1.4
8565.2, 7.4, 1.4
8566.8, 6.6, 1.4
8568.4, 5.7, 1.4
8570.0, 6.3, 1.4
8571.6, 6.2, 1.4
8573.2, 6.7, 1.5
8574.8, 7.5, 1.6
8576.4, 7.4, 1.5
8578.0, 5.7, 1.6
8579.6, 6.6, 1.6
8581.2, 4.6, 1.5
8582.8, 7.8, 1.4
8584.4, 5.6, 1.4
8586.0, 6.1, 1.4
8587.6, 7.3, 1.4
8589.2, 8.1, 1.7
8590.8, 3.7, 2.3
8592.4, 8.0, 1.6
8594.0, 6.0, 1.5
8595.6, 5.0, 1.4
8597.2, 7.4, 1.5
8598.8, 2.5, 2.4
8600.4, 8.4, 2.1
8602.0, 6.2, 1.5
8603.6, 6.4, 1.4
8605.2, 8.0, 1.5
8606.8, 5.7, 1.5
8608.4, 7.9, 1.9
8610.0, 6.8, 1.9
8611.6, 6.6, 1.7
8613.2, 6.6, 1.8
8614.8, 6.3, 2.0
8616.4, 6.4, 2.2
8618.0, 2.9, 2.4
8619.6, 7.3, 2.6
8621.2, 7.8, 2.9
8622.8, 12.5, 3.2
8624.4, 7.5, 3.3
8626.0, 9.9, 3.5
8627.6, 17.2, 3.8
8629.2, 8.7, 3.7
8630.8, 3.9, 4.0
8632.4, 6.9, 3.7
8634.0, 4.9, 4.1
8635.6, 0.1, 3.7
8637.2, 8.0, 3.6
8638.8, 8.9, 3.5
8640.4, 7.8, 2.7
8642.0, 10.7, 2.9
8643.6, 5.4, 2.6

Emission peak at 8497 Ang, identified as H-alpha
